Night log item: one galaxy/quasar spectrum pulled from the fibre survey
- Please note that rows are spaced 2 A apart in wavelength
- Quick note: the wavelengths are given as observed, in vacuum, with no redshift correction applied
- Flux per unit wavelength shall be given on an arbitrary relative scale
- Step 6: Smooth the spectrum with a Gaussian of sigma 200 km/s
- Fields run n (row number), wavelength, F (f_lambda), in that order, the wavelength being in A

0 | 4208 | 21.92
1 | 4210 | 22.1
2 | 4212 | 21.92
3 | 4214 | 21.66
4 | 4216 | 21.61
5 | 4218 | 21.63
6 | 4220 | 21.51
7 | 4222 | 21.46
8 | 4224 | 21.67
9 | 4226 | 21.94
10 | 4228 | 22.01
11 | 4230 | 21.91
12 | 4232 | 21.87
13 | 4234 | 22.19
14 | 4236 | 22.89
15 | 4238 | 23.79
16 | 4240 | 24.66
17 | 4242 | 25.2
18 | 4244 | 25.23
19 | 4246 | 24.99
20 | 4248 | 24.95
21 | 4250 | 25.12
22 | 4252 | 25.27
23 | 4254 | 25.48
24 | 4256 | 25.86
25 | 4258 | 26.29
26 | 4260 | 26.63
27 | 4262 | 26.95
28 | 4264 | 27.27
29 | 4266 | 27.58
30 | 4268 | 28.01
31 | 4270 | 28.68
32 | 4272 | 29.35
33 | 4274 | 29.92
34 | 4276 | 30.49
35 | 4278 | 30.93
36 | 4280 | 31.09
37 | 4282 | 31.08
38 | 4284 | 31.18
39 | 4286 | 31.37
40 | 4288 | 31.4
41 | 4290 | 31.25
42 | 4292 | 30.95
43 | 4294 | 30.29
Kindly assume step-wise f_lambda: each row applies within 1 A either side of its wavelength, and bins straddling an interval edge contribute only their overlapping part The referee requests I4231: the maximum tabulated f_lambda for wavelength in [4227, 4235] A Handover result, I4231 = 22.19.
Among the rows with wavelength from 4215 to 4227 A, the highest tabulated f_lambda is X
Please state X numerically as 21.94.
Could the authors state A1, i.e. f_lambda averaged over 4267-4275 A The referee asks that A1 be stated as 29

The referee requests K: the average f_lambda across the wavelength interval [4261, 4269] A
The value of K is 27.5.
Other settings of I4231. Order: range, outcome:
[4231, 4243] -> 25.2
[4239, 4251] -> 25.23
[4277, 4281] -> 31.09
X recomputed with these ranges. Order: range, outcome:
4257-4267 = 27.58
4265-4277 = 30.49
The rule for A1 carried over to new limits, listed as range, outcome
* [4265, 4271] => 28.1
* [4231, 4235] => 22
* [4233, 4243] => 23.7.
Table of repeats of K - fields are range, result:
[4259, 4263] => 26.8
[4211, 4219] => 21.7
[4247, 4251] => 25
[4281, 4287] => 31.2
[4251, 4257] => 25.5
